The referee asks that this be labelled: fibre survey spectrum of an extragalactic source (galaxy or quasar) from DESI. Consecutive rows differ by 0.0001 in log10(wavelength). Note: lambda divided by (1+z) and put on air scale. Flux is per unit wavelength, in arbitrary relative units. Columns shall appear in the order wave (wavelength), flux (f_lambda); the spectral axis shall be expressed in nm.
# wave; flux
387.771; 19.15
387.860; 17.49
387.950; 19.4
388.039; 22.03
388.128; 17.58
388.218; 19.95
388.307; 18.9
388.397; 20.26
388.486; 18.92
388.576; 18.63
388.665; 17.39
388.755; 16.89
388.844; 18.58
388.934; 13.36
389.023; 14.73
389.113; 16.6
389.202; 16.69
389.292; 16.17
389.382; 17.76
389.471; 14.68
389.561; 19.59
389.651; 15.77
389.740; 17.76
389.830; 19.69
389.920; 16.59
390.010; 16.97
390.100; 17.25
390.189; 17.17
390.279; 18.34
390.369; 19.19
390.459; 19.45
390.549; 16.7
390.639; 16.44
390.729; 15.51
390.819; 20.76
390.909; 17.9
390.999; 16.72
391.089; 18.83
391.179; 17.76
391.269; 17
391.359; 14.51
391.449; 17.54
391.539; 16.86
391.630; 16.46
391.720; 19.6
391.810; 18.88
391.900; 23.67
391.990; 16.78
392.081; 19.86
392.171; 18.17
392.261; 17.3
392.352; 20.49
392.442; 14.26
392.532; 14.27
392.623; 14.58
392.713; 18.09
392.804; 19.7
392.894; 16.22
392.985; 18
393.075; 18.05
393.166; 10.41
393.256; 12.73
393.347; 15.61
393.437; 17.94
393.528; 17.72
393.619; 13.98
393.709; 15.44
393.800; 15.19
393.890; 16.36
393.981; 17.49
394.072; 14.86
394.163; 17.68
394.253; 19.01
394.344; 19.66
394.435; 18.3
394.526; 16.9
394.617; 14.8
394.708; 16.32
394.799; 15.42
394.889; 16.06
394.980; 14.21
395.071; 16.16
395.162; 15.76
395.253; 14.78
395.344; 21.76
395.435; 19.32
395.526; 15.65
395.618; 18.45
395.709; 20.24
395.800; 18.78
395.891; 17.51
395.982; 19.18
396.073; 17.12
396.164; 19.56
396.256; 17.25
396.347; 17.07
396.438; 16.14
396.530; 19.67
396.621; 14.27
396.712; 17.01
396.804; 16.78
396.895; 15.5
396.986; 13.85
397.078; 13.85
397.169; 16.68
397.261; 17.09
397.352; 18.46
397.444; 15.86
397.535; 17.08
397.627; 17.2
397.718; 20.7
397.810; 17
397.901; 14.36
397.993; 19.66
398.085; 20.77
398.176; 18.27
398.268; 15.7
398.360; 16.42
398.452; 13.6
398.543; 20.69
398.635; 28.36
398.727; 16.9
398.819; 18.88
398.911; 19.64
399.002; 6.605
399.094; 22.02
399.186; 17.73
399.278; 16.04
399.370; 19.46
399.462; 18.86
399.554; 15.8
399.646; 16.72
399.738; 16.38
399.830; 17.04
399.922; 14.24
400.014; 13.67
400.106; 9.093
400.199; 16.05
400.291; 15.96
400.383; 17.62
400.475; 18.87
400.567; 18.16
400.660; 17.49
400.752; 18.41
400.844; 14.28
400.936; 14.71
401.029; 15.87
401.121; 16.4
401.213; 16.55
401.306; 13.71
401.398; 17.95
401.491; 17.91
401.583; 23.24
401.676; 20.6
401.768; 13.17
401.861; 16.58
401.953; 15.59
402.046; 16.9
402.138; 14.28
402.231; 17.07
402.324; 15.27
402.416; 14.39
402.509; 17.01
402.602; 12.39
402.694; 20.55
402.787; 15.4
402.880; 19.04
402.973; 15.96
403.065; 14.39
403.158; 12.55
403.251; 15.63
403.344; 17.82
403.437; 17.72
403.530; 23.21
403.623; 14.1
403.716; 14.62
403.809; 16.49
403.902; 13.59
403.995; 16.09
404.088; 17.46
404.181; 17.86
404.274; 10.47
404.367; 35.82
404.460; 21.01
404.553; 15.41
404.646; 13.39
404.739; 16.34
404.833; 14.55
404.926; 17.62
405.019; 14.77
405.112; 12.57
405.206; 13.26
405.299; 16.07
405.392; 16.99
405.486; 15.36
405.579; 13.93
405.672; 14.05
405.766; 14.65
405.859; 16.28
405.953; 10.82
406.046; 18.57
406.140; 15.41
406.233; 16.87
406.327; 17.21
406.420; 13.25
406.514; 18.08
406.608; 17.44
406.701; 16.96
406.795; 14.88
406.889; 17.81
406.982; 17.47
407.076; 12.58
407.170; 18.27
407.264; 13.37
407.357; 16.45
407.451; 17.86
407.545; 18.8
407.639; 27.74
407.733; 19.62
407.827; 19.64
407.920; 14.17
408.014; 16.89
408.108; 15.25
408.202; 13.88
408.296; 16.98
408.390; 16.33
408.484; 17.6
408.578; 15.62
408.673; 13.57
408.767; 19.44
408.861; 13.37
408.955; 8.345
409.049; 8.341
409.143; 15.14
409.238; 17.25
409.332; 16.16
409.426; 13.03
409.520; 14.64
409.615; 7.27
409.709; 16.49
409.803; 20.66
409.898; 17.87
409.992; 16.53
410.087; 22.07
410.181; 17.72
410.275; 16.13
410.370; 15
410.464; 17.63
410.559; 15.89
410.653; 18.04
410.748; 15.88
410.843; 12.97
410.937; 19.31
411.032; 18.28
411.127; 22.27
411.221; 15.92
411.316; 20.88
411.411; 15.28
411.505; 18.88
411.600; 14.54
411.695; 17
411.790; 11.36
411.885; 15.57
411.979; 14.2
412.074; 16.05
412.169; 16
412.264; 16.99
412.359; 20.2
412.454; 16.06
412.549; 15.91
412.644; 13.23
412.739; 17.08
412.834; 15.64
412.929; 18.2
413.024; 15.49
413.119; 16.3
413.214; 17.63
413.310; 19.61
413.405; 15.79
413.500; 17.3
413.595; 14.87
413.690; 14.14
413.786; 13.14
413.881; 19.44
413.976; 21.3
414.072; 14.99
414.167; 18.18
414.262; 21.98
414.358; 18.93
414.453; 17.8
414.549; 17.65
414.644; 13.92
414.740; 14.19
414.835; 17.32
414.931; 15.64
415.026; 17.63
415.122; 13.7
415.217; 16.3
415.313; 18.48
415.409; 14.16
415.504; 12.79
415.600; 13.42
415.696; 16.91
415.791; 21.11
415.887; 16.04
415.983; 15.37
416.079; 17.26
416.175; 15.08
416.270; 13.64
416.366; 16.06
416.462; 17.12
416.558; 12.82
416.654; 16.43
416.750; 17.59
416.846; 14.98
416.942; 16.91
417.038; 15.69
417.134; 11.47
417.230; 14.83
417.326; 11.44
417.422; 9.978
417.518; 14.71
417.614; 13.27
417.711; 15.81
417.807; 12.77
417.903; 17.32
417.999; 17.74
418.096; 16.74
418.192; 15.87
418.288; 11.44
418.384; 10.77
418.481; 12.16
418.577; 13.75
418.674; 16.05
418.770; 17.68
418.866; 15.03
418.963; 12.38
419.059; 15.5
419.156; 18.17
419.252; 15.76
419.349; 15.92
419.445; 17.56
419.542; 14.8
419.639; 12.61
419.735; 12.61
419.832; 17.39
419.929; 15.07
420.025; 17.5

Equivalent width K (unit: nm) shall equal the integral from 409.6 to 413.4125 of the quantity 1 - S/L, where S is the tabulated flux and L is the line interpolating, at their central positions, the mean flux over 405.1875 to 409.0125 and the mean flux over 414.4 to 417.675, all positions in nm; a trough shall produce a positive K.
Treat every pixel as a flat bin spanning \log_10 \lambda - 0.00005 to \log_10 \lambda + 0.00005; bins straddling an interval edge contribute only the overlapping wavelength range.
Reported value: -0.25 nm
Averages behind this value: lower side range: 16.1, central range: 16.8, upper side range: 15.3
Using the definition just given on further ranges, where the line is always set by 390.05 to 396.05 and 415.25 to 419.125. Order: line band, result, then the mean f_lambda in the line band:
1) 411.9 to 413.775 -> -0.11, 16.3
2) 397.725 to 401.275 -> -0.08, 17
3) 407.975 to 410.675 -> 0.02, 15.6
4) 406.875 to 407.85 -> -0.14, 18.1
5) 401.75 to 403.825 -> 0.02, 16.1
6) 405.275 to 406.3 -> 0.04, 15.4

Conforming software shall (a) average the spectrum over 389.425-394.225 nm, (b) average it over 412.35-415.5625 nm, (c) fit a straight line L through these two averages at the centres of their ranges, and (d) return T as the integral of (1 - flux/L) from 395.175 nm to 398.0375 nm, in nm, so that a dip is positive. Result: -0.05 nm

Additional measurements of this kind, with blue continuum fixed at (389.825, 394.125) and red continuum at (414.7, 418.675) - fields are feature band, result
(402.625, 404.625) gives -0.14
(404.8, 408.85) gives -0.09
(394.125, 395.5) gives -0.01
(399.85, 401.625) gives 0.01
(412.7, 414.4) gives -0.21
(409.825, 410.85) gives -0.10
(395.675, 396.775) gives -0.07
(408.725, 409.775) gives 0.13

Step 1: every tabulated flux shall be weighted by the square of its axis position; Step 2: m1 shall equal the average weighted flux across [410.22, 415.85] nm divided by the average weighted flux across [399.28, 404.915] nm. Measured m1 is 1.1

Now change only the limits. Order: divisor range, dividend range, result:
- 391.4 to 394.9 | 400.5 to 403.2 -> 1.01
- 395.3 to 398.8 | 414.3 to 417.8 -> 0.96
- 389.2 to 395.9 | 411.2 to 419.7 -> 1.03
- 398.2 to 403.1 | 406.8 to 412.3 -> 1.02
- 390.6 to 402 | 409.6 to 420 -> 1.03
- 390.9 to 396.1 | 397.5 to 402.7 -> 1.02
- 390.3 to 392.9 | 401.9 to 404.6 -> 1.01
